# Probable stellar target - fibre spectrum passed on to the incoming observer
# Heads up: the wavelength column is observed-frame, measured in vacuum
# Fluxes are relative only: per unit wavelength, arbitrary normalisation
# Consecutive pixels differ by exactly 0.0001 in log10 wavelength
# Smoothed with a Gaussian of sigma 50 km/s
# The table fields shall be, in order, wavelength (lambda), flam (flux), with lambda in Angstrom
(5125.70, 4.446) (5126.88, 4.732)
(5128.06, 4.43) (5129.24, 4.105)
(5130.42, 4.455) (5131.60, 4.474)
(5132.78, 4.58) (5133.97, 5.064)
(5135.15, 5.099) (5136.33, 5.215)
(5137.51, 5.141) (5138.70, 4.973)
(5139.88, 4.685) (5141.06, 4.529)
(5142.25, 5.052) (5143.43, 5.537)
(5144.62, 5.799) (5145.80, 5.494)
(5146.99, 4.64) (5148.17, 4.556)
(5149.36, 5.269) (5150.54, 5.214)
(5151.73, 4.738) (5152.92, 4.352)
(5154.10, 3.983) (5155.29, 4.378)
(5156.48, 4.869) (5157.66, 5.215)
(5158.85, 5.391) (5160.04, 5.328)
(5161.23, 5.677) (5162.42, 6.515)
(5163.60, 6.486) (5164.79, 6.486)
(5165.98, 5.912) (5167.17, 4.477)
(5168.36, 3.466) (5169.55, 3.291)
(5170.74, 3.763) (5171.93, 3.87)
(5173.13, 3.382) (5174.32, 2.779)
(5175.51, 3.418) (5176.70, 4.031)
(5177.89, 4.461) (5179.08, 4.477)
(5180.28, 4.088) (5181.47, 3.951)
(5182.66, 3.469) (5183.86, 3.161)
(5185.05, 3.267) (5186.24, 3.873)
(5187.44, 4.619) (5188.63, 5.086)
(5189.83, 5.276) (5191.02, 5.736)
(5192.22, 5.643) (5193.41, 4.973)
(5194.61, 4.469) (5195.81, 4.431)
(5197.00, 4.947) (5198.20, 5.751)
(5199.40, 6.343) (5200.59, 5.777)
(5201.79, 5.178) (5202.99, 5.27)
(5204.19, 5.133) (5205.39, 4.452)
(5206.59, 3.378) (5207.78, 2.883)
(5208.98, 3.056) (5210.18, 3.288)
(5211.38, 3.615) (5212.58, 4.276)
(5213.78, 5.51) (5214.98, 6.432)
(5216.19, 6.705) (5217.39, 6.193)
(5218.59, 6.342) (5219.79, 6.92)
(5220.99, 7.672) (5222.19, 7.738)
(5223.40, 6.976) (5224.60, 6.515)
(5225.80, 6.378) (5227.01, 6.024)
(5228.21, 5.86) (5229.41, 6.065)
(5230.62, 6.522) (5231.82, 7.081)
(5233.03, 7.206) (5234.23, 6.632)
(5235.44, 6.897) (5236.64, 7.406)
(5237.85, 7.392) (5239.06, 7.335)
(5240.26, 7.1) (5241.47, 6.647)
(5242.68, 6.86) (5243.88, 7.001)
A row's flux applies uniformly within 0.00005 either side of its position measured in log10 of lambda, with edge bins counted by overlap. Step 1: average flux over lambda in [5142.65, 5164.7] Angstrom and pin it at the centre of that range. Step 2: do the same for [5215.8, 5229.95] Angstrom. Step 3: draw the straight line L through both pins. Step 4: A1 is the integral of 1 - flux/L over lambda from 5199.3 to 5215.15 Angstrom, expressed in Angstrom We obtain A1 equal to 4.50 Angstrom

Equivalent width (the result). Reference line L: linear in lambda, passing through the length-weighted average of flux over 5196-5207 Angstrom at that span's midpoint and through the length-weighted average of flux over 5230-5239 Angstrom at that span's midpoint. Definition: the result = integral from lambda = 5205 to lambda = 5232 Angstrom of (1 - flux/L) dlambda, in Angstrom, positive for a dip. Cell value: 2.4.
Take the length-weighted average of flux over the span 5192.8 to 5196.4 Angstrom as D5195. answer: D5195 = 4.63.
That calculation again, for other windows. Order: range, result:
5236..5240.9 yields 7.3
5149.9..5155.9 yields 4.54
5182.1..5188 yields 3.67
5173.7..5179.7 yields 3.83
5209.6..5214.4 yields 4.19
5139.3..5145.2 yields 5.12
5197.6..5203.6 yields 5.66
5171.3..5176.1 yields 3.36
